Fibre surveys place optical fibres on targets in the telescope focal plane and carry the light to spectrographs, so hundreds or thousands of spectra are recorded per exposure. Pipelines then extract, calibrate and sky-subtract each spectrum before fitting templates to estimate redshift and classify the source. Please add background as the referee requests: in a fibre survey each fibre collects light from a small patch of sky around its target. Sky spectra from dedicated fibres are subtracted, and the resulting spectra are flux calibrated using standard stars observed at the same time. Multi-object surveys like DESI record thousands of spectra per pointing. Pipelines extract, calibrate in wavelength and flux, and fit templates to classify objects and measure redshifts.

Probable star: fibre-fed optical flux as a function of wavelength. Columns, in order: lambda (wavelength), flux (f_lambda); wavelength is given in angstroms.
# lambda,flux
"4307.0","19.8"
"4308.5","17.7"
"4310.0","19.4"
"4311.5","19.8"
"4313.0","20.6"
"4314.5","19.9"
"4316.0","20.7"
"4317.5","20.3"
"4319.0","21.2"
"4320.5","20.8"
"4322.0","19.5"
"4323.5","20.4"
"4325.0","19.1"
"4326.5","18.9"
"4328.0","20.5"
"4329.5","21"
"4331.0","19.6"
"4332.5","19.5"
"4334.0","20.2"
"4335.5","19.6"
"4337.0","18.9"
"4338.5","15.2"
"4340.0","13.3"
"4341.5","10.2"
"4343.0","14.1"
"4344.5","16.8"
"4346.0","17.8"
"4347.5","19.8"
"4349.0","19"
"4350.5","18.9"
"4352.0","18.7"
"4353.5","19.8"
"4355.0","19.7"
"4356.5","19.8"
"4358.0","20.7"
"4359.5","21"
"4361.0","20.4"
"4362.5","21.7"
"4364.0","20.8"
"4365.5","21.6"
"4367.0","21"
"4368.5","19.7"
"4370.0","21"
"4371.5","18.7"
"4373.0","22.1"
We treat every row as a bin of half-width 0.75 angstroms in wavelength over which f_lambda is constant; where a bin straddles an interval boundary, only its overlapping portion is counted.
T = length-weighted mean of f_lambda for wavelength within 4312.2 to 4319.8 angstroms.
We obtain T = 20.5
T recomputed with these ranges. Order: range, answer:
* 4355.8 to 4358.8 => 20.3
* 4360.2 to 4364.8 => 21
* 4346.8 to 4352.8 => 19.1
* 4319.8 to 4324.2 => 20.2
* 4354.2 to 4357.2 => 19.8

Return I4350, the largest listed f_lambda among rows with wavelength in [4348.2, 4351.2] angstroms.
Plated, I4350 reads 19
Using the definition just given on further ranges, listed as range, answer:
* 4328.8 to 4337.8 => 21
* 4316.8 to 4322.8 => 21.2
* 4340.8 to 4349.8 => 19.8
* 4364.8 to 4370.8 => 21.6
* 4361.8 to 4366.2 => 21.7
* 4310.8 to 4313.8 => 20.6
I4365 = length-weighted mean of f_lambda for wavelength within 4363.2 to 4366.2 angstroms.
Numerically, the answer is 21.2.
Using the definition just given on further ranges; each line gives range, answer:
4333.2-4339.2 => 18.5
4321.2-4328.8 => 19.7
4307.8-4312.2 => 19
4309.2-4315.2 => 19.9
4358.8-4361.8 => 20.7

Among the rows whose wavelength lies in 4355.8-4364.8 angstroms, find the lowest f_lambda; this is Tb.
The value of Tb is 19.8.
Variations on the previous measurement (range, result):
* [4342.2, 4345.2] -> 14.1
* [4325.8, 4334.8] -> 18.9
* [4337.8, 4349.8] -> 10.2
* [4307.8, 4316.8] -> 17.7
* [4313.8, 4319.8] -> 19.9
